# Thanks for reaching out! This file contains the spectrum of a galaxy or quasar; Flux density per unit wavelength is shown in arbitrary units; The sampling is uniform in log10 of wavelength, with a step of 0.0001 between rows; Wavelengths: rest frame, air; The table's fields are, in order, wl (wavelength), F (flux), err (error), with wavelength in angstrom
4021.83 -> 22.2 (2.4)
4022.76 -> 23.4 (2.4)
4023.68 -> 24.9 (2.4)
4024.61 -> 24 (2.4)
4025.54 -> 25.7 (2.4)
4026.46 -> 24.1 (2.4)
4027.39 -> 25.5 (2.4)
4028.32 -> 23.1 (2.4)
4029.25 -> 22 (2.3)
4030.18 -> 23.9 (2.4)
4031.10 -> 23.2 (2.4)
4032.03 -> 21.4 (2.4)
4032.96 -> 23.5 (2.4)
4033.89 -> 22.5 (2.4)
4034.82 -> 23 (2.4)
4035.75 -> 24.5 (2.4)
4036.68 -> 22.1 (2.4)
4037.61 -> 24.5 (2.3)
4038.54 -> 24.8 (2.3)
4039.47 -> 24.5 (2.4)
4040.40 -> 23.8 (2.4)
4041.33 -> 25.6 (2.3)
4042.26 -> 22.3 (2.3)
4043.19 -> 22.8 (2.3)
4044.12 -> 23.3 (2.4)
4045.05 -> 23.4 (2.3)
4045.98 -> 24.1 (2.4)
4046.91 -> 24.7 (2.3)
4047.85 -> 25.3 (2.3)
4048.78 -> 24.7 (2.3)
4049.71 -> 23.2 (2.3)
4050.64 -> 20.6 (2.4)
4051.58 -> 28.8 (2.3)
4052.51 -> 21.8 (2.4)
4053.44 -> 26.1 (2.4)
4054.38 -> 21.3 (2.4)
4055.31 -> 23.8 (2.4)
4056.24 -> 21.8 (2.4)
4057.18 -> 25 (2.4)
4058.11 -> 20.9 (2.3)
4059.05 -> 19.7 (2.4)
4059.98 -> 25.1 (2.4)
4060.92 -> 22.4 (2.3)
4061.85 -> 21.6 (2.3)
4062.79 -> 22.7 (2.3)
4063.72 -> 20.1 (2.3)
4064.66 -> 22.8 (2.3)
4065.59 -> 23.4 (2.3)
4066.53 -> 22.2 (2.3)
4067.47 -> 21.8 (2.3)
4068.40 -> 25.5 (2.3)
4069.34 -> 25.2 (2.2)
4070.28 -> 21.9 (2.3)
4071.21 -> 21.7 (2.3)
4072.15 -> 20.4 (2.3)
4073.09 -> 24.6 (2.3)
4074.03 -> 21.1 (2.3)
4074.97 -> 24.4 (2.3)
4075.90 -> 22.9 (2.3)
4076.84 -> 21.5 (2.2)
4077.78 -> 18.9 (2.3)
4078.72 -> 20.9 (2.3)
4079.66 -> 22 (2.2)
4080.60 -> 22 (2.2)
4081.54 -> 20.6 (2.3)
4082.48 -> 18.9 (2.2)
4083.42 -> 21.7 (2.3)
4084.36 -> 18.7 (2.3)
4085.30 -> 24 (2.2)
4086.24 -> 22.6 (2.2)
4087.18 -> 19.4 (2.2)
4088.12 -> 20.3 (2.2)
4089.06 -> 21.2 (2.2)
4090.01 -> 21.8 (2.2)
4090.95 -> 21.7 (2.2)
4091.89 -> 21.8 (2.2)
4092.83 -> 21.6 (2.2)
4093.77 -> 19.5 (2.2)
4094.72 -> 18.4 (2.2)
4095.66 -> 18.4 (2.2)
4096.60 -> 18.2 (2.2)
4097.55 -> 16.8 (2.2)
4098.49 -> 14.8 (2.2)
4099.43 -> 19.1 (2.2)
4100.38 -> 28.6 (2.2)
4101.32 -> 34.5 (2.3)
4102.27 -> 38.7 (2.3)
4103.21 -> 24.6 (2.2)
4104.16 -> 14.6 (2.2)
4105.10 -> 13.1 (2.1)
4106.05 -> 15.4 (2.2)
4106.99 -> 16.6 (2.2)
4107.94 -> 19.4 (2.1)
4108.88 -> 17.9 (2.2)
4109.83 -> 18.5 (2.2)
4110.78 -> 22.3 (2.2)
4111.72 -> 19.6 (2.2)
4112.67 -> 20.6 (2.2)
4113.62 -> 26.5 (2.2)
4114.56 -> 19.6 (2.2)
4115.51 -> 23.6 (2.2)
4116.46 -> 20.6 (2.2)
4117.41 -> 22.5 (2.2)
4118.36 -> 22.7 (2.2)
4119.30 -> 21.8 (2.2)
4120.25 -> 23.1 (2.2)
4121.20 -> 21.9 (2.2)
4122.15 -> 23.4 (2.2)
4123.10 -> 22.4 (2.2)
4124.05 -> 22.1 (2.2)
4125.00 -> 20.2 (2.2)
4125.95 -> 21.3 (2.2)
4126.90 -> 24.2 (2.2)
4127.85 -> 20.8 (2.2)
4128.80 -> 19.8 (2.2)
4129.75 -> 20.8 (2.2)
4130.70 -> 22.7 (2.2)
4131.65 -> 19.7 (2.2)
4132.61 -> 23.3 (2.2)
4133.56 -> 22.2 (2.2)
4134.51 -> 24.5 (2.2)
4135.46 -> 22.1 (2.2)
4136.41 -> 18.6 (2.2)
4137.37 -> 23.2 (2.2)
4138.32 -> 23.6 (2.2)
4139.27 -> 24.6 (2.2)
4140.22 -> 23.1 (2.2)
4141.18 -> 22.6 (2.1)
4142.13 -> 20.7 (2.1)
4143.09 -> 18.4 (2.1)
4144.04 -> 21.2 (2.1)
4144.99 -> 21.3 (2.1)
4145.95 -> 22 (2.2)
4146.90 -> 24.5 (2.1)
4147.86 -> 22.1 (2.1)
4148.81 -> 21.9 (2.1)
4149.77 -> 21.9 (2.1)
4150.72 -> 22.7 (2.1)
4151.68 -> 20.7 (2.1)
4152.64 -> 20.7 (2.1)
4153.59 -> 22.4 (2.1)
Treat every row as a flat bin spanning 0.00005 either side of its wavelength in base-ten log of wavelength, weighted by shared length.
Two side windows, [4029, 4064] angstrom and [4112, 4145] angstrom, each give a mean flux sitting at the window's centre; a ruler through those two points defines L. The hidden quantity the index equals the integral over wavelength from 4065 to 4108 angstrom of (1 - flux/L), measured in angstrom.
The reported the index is 2.33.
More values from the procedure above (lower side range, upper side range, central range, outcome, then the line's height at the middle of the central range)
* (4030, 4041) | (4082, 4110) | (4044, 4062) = -0.6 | 22.7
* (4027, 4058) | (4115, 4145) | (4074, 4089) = 1.1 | 22.9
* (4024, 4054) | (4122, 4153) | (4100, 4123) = 0.4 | 22.4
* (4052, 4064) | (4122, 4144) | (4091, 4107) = 0.9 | 22.2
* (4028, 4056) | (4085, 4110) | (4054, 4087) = 0.1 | 22.2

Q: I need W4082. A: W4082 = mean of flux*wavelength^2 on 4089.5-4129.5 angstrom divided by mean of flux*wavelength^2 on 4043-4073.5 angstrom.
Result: 0.94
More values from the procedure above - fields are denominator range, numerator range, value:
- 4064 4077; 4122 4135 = 0.99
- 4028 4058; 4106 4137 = 0.94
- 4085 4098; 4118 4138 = 1.10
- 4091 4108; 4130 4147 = 1.08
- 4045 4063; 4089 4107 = 0.92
